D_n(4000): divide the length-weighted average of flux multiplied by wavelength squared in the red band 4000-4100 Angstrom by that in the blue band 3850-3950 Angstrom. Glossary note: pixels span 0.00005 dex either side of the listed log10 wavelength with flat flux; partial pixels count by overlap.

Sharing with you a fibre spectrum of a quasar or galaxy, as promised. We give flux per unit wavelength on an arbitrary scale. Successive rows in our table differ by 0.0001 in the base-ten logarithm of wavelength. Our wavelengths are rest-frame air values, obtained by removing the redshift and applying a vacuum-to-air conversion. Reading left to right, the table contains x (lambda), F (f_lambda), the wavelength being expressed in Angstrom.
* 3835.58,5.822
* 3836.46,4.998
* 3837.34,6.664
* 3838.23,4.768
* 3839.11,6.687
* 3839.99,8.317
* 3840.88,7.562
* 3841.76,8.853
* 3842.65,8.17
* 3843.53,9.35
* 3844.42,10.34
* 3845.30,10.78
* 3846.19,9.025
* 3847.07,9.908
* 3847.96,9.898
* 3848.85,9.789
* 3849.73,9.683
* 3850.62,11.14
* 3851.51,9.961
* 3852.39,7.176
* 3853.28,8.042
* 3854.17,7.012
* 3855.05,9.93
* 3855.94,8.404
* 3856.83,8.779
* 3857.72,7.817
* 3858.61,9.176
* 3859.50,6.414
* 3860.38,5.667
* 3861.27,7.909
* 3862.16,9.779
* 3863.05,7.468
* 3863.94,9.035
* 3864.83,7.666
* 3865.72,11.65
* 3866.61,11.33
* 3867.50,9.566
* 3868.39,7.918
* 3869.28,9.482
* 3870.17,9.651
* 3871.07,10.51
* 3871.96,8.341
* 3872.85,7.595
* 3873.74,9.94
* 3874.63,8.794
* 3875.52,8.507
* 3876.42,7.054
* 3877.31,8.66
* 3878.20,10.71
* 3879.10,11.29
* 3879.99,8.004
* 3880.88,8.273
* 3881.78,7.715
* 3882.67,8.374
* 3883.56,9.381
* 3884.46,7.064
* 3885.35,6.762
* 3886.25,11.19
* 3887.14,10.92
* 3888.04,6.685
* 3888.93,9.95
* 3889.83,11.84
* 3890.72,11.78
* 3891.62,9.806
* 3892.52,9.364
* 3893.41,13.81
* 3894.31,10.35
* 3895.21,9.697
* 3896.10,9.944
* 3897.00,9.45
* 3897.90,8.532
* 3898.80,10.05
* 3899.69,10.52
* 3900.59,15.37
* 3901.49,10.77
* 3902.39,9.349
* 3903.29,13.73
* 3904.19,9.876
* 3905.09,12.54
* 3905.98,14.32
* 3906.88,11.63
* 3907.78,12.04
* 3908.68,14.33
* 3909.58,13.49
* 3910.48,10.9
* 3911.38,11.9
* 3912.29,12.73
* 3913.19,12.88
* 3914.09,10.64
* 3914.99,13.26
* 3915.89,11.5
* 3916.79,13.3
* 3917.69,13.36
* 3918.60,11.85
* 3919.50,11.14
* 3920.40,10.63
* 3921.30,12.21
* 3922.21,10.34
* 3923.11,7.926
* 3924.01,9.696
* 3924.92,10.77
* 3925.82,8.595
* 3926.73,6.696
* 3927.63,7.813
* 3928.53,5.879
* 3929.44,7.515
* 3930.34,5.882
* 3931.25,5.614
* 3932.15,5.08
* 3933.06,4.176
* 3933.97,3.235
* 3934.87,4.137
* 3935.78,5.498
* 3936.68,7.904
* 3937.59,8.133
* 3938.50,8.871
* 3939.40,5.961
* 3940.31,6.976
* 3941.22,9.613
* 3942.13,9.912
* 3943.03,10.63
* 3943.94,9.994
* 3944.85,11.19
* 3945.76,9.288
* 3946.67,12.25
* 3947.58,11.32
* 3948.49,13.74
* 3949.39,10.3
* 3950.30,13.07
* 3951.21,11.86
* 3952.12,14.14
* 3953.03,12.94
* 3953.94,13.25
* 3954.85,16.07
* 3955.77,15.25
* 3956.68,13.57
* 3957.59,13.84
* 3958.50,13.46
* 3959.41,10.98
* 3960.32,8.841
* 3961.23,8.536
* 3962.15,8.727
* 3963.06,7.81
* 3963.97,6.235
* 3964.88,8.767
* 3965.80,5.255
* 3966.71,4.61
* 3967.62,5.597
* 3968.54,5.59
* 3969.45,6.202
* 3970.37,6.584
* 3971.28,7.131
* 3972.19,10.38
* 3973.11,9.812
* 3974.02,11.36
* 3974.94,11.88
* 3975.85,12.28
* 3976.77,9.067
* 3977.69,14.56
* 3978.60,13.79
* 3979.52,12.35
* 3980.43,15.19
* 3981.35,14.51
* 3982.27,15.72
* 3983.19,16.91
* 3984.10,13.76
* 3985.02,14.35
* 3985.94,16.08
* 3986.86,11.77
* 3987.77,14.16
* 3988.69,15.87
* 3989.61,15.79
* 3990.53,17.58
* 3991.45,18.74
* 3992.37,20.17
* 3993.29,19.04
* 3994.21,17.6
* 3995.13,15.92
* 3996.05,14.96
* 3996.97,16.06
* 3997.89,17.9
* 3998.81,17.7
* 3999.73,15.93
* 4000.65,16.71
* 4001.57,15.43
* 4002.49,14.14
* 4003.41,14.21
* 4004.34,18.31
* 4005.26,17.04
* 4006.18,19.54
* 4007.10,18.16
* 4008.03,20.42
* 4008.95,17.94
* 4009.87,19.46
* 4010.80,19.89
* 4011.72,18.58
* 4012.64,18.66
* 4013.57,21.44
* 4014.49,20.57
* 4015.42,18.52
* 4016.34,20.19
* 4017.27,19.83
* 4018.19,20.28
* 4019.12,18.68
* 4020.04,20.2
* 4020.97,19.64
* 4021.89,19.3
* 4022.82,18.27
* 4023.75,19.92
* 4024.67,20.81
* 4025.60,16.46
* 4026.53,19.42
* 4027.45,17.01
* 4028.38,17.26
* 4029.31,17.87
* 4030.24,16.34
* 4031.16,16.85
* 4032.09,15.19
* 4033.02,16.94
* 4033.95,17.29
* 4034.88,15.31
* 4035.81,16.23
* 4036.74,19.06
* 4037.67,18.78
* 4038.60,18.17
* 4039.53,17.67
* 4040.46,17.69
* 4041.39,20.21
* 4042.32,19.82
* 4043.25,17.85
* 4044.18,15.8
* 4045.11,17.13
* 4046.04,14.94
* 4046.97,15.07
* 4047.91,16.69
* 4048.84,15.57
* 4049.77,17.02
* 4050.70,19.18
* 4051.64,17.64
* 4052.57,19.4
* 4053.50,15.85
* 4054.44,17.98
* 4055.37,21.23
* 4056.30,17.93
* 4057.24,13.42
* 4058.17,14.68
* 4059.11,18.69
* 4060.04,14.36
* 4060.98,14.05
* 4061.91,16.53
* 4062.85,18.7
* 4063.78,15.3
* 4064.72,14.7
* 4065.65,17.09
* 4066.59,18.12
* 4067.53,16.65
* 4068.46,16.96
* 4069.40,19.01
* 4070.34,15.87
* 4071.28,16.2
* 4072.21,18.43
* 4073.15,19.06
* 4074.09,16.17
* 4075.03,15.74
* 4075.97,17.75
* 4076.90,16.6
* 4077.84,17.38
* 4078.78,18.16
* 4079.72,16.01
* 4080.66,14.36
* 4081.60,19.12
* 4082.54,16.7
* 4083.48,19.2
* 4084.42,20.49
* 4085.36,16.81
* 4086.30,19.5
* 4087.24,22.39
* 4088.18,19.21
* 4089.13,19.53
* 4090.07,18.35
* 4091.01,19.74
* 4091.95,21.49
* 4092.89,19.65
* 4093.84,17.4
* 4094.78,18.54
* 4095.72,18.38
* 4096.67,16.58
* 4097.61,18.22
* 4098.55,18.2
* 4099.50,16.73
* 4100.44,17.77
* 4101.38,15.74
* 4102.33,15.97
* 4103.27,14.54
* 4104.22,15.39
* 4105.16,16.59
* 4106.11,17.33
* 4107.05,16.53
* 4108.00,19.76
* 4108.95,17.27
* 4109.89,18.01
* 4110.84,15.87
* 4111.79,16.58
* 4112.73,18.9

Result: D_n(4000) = 2.01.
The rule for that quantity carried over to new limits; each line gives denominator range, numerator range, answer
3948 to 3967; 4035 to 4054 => 1.65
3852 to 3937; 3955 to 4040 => 1.70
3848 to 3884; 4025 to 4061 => 2.12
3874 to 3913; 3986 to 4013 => 1.73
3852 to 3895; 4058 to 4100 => 2.17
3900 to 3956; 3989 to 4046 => 1.81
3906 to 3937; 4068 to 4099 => 2.04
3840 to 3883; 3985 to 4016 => 2.09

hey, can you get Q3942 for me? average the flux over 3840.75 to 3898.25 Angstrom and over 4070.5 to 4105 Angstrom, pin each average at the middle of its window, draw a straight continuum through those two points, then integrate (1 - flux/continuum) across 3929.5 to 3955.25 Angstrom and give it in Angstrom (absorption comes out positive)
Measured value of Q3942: 6.0 Angstrom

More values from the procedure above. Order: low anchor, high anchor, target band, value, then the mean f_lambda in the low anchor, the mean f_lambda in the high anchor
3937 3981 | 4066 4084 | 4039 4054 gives -1.75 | 10.4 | 17.2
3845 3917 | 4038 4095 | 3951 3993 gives 5.22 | 9.94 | 17.6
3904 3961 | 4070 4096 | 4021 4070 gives -3.42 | 10.4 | 18.2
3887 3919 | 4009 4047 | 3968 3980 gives 4.15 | 11.5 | 18.3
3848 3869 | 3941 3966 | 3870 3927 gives -3.80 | 8.78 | 11.2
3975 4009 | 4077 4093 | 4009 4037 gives -2.88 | 15.9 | 18.6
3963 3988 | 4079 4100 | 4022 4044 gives -4.78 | 10.8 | 18.5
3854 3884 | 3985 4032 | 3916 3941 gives 8.64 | 8.78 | 17.8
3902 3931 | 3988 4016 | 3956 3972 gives 6.70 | 10.9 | 17.7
